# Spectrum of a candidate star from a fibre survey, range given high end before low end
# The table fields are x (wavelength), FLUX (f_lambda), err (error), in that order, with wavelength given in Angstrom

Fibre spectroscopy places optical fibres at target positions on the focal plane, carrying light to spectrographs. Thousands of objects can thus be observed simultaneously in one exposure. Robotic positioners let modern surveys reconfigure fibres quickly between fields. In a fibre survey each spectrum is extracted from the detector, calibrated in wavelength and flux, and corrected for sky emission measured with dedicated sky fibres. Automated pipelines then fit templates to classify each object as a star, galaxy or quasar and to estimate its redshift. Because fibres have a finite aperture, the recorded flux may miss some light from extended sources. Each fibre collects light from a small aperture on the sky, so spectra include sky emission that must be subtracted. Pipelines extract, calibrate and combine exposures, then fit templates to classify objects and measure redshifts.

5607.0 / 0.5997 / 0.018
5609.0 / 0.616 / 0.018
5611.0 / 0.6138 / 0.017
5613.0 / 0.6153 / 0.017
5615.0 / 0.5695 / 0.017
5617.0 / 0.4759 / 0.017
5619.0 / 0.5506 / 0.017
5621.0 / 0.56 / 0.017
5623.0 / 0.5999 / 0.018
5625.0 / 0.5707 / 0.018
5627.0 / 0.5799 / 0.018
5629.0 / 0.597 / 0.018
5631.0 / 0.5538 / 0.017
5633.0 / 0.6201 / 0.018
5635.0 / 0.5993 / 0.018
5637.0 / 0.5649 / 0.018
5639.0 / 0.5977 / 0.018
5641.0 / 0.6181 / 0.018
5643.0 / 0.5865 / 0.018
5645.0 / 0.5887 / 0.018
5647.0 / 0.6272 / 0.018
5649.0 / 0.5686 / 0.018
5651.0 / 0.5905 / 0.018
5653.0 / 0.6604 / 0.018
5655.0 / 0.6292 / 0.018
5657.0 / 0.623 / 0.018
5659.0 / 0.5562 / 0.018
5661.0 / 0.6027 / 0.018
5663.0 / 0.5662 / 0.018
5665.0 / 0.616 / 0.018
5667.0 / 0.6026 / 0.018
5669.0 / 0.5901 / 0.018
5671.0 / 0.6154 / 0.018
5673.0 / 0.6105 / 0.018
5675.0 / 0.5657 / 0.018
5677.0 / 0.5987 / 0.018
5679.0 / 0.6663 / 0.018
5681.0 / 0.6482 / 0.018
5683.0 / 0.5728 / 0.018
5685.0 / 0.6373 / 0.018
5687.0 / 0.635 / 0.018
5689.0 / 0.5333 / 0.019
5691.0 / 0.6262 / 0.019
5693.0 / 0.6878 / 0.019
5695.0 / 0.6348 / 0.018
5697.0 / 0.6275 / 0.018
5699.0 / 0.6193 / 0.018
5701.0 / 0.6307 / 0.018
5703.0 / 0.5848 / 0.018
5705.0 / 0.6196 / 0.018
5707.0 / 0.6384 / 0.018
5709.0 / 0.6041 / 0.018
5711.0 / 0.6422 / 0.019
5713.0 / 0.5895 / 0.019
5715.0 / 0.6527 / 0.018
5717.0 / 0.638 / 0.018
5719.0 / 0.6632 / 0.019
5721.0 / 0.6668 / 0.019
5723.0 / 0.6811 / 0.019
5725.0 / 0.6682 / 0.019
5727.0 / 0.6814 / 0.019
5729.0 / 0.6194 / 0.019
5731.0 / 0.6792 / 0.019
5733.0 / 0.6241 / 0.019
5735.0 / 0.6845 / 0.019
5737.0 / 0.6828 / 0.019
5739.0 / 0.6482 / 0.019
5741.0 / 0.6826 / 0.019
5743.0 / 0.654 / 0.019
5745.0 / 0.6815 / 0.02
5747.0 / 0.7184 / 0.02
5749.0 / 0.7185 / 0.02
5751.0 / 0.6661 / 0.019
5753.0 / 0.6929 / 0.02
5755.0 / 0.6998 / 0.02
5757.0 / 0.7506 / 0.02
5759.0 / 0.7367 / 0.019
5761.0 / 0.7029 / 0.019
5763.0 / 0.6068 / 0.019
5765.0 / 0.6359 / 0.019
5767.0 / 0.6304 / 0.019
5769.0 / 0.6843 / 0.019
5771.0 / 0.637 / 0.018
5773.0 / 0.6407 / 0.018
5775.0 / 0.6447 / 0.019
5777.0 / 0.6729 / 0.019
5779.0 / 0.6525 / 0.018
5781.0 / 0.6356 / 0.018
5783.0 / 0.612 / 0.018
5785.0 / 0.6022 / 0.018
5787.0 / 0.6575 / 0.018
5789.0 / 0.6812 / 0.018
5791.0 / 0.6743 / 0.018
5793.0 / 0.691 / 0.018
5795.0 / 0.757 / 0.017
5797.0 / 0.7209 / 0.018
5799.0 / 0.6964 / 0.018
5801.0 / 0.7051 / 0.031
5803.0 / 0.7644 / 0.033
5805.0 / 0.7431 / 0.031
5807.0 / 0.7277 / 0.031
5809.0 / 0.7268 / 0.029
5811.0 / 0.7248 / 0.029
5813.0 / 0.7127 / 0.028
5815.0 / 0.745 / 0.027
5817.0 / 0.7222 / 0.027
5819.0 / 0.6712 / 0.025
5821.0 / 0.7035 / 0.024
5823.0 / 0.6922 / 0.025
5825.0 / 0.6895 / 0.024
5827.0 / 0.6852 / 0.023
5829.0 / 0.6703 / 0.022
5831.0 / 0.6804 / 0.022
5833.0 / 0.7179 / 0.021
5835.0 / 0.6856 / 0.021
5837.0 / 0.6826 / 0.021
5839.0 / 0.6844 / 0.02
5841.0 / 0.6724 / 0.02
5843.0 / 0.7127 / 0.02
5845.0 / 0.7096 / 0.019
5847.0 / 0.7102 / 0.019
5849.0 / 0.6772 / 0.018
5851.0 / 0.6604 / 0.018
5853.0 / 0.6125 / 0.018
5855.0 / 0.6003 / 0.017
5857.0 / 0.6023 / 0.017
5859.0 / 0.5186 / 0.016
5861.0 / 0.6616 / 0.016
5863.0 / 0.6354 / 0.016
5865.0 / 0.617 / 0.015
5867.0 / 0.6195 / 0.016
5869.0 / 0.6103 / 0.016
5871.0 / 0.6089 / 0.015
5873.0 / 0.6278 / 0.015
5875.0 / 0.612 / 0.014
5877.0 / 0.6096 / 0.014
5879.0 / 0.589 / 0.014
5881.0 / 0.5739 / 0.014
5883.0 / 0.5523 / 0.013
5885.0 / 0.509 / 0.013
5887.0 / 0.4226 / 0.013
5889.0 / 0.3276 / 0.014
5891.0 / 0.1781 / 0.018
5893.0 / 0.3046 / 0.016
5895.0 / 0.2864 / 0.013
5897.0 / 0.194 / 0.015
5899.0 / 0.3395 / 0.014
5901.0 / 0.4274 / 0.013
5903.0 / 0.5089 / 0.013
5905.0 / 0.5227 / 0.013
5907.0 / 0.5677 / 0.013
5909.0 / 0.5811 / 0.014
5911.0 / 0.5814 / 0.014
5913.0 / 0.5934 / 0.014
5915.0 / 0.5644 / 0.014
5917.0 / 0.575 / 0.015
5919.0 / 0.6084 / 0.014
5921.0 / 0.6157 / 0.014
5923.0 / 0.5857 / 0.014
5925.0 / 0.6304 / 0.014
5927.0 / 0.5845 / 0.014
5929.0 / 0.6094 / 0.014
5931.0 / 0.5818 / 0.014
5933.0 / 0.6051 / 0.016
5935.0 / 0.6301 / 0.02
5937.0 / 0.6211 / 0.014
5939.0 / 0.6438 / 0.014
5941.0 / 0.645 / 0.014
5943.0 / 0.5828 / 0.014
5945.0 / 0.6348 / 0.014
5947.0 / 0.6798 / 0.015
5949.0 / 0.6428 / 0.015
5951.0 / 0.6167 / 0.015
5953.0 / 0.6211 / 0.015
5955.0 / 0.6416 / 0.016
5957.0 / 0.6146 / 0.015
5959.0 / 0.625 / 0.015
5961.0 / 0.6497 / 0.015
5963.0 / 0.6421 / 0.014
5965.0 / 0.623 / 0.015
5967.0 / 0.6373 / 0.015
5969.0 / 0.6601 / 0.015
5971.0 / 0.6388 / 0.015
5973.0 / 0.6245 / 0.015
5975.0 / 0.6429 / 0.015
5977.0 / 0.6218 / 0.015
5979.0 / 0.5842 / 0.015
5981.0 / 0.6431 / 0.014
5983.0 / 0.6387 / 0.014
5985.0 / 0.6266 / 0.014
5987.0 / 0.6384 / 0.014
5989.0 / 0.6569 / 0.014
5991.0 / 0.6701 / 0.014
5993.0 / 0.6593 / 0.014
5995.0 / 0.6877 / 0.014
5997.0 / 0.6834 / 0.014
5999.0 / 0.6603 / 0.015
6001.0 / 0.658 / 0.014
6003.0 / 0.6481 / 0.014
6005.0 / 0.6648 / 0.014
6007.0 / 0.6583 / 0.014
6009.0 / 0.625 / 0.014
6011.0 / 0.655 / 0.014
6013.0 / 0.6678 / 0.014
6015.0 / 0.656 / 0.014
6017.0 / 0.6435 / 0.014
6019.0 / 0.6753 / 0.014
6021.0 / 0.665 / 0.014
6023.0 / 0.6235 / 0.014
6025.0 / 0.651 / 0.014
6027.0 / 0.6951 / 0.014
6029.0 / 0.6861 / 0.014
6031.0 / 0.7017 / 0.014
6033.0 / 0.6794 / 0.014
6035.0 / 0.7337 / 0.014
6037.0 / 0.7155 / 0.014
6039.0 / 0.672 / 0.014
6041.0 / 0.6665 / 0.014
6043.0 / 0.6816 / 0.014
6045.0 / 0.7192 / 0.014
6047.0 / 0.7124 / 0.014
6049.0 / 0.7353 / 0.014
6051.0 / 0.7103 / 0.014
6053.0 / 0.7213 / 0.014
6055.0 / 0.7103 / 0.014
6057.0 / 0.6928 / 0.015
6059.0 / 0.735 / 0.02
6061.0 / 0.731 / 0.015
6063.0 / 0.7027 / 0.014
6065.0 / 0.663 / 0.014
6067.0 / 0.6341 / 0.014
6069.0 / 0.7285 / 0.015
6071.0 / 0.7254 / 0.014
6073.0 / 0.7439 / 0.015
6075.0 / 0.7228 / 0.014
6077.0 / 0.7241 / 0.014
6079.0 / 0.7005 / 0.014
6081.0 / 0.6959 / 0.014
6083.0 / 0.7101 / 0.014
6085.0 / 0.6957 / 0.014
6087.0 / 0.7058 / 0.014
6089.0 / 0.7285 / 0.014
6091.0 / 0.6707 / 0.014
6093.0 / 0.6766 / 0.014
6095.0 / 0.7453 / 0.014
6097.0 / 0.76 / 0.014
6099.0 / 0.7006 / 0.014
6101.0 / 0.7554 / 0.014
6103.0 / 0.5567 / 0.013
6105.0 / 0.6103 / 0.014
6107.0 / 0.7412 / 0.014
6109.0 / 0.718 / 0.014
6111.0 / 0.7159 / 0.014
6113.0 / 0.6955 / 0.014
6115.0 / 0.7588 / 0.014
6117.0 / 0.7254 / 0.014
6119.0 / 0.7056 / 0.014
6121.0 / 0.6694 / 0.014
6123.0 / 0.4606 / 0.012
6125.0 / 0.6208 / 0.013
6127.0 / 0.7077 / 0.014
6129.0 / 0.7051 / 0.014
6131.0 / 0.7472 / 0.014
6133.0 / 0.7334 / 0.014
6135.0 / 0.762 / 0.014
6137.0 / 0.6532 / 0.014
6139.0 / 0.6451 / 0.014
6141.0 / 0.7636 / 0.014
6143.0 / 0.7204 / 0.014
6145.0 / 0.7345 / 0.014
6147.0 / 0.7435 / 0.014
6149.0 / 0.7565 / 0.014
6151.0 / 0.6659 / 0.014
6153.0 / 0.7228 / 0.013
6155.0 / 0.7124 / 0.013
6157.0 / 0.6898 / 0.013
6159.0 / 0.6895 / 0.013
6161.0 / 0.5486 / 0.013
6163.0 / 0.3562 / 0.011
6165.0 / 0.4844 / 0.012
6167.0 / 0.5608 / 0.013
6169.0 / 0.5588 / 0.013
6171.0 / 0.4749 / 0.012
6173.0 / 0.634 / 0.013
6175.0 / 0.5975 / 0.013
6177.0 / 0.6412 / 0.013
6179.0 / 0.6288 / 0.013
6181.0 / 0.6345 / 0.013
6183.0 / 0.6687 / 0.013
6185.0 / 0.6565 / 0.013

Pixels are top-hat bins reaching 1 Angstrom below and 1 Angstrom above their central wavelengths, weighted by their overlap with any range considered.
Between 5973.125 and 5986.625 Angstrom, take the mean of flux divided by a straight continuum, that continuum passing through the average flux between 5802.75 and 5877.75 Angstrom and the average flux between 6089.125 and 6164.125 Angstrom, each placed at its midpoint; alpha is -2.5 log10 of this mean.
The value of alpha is 0.08 mag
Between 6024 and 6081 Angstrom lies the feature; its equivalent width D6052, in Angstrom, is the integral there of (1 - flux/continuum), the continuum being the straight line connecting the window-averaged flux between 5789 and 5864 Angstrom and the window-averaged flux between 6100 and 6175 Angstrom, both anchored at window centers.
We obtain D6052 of -2.96 Angstrom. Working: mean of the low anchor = 0.688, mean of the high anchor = 0.661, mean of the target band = 0.703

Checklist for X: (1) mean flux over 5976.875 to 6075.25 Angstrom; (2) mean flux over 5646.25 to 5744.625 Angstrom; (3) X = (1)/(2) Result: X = 1.1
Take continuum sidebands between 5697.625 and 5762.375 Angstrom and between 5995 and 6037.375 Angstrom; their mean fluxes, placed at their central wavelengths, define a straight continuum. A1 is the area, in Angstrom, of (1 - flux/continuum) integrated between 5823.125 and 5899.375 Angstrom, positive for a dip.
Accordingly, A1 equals 10.0 Angstrom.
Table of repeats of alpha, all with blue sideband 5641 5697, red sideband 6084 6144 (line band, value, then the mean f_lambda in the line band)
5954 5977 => 0.05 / 0.636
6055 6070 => -0.02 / 0.699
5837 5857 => -0.04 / 0.668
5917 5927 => 0.09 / 0.604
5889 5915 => 0.47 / 0.425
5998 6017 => 0.03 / 0.654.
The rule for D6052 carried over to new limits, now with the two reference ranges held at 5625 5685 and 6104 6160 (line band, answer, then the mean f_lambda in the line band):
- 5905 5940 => 3.2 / 0.597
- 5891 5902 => 6.0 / 0.298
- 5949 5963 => 0.7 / 0.63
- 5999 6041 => 0.5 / 0.668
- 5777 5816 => -4.1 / 0.696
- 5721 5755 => -3.1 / 0.674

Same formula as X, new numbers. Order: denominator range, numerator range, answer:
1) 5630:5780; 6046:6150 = 1.11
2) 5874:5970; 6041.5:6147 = 1.26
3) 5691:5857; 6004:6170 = 1.02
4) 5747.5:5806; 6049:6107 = 1.03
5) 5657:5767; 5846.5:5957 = 0.88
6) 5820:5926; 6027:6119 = 1.22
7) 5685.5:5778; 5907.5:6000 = 0.96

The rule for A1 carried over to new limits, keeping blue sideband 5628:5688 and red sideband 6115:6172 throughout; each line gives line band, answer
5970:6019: -0.7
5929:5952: 0.3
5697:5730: -1.5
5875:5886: 1.0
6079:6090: -1.0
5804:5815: -1.9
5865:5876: 0.2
